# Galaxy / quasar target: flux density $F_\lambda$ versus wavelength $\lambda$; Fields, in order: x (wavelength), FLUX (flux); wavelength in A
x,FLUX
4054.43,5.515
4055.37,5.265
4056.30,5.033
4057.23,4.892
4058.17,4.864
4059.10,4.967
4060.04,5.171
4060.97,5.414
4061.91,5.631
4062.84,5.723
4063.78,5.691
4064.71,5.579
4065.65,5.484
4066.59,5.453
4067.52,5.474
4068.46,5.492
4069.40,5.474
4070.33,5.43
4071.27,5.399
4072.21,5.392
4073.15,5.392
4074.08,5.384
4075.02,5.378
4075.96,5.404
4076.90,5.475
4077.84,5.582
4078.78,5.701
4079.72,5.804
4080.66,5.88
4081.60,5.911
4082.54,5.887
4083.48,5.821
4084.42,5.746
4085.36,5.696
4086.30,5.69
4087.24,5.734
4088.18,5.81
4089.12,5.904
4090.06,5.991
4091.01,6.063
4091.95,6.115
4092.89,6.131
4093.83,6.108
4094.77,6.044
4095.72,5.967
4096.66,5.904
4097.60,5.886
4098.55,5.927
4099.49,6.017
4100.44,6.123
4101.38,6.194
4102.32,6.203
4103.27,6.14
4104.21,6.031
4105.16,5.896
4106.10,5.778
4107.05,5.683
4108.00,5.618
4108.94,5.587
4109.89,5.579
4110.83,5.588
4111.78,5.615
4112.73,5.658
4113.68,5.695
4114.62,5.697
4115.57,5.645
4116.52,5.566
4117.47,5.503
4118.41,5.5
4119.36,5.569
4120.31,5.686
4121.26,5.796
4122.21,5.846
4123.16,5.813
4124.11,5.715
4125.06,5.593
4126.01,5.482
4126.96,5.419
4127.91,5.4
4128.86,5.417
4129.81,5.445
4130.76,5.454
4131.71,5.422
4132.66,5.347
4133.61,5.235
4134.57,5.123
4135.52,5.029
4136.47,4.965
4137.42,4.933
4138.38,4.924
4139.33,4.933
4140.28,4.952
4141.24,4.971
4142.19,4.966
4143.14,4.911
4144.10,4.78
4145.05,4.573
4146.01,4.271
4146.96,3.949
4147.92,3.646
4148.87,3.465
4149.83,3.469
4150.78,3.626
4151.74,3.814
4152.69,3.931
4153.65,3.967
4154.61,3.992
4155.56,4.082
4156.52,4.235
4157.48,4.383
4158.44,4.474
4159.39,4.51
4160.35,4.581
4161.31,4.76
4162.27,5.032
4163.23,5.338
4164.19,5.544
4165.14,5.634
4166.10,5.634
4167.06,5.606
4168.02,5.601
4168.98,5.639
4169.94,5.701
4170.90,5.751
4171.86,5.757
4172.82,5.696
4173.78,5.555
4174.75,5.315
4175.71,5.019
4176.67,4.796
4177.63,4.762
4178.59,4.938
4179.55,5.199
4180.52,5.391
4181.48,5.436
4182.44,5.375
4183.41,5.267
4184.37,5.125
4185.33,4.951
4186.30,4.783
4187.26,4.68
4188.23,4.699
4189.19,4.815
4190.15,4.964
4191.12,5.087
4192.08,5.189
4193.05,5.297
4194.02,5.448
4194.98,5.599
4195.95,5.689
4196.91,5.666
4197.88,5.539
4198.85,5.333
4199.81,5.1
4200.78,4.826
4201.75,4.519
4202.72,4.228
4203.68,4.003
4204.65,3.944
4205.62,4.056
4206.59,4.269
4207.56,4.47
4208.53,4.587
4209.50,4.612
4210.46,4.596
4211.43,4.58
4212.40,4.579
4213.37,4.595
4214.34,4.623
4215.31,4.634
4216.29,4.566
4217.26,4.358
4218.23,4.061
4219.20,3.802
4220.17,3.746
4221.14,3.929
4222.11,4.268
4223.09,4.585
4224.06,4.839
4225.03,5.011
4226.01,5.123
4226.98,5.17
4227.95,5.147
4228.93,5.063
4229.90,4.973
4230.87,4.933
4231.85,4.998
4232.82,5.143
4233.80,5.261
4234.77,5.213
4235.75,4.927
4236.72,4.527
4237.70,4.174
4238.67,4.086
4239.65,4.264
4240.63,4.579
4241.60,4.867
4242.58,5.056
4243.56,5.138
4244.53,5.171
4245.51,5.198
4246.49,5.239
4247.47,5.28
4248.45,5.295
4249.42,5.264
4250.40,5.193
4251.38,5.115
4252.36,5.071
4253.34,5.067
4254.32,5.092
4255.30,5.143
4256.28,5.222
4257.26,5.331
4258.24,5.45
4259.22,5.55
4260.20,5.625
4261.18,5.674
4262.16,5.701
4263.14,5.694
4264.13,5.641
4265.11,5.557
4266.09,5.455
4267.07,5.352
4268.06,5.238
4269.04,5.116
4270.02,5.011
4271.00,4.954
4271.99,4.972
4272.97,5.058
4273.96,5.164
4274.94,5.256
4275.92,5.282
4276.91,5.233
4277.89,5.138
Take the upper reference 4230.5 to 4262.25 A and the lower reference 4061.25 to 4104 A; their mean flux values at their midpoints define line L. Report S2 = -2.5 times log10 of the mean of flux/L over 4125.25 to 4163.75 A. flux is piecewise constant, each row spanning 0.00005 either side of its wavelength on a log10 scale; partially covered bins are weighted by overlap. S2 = 0.18 mag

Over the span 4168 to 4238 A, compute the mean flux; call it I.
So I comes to 4.9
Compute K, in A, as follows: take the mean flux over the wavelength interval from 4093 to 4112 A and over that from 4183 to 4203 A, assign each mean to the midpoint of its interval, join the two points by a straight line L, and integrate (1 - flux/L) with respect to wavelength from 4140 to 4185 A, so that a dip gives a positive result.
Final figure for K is 4.3 A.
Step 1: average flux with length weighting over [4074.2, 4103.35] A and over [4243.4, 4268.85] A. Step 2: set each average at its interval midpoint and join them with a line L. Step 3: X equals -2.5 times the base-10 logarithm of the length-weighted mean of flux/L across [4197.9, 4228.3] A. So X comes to 0.20 mag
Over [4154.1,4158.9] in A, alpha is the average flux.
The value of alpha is 4.23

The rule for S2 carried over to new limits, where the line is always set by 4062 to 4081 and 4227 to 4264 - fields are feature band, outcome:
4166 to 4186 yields -0.014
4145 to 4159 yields 0.318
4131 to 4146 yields 0.080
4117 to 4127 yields -0.046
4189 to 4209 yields 0.072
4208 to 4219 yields 0.152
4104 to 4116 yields -0.049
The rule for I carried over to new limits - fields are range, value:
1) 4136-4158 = 4.33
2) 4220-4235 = 4.85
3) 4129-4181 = 4.87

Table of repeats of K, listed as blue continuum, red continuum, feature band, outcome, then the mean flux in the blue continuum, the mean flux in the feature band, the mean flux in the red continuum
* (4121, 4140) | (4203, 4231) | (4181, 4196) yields -1.1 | 5.36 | 5.13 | 4.52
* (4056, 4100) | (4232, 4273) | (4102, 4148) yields 1.2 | 5.64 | 5.37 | 5.14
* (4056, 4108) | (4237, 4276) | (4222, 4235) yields 0.6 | 5.69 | 5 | 5.16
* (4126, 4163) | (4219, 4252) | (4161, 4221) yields -2.7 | 4.66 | 4.97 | 4.85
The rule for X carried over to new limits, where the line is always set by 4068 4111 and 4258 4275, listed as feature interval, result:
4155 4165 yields 0.19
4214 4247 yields 0.15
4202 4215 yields 0.24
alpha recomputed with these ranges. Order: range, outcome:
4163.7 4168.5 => 5.61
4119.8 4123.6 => 5.78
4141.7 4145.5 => 4.82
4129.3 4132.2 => 5.45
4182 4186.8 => 5.09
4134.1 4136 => 5.09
